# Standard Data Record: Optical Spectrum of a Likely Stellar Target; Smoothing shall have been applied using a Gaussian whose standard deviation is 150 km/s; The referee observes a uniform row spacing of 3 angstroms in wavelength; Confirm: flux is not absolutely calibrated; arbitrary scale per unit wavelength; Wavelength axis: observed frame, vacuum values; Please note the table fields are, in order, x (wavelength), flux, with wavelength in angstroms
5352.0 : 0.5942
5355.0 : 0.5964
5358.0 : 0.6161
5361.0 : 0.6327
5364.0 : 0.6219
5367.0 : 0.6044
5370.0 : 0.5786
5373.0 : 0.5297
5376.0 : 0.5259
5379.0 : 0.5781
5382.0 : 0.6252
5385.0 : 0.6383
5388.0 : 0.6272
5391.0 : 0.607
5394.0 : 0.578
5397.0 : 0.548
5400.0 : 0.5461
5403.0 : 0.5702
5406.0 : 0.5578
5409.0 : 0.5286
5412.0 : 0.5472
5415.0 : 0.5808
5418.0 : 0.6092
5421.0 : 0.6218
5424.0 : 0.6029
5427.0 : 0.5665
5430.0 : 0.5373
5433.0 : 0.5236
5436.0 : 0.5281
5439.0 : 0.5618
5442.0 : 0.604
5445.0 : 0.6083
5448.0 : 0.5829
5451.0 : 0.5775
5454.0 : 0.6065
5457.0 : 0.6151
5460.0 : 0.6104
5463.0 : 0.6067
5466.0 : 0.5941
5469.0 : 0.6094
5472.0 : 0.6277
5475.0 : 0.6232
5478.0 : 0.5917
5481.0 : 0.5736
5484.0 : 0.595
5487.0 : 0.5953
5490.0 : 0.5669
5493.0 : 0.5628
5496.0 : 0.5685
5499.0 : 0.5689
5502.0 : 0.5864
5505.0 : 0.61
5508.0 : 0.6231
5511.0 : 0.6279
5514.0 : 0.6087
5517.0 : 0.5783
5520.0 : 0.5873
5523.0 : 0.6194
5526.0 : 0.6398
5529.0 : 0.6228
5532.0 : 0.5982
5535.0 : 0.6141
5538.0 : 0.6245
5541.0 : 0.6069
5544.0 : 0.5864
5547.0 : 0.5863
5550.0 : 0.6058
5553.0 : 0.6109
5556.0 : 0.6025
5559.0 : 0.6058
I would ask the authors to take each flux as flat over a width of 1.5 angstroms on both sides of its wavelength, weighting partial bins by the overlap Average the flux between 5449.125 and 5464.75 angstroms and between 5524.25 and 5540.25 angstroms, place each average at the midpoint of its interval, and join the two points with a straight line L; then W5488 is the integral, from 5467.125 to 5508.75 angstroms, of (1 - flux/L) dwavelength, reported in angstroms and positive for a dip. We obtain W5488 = 1.2 angstroms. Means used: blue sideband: 0.603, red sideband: 0.619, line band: 0.593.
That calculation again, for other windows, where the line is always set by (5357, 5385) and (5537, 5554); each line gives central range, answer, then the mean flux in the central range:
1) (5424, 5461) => 1.2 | 0.577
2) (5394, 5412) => 1.3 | 0.552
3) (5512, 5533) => -0.3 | 0.608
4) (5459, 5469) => -0.1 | 0.604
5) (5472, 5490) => 0.1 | 0.596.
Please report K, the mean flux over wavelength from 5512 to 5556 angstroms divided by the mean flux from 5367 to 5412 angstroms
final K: 1.06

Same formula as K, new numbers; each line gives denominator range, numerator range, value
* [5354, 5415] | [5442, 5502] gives 1.02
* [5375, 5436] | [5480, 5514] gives 1.03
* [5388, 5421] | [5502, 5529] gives 1.07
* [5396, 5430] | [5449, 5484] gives 1.06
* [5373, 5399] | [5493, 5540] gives 1.03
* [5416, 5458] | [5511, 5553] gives 1.04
